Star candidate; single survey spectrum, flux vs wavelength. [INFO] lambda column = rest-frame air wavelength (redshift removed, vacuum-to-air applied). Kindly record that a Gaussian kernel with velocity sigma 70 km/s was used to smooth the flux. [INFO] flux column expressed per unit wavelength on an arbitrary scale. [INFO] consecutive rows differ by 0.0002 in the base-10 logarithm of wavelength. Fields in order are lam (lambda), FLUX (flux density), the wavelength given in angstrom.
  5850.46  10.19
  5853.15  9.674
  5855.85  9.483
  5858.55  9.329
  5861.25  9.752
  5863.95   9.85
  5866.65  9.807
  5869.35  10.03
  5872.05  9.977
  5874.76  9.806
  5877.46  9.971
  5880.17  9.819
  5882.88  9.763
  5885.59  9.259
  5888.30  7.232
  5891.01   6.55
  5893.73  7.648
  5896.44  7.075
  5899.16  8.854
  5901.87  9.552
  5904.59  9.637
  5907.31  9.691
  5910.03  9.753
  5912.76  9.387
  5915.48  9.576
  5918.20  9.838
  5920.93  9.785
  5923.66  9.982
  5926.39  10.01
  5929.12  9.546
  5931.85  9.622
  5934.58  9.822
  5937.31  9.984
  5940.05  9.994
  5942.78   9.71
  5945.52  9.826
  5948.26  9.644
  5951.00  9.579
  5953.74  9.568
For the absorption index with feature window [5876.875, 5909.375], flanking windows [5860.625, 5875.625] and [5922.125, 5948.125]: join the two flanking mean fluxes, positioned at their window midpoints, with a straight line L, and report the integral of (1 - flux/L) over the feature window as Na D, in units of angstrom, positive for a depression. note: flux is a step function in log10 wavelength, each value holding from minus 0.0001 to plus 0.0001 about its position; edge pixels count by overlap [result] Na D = 3.66 angstrom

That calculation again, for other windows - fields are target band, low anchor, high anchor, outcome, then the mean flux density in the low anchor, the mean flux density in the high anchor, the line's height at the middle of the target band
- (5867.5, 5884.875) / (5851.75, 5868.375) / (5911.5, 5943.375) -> -0.3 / 9.66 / 9.78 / 9.69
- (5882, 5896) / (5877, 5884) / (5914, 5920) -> 2.6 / 9.83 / 9.71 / 9.8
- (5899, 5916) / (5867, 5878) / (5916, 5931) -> 0.5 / 9.94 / 9.81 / 9.85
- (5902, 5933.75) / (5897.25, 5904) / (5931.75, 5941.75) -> -0.8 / 9.08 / 9.89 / 9.47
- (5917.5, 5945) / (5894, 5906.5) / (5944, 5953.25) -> -1.5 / 8.73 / 9.67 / 9.33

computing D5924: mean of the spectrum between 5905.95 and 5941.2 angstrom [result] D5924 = 9.77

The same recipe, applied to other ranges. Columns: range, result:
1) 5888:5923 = 8.89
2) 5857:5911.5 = 9.17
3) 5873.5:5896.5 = 8.65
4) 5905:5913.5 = 9.62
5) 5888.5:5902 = 7.73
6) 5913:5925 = 9.76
